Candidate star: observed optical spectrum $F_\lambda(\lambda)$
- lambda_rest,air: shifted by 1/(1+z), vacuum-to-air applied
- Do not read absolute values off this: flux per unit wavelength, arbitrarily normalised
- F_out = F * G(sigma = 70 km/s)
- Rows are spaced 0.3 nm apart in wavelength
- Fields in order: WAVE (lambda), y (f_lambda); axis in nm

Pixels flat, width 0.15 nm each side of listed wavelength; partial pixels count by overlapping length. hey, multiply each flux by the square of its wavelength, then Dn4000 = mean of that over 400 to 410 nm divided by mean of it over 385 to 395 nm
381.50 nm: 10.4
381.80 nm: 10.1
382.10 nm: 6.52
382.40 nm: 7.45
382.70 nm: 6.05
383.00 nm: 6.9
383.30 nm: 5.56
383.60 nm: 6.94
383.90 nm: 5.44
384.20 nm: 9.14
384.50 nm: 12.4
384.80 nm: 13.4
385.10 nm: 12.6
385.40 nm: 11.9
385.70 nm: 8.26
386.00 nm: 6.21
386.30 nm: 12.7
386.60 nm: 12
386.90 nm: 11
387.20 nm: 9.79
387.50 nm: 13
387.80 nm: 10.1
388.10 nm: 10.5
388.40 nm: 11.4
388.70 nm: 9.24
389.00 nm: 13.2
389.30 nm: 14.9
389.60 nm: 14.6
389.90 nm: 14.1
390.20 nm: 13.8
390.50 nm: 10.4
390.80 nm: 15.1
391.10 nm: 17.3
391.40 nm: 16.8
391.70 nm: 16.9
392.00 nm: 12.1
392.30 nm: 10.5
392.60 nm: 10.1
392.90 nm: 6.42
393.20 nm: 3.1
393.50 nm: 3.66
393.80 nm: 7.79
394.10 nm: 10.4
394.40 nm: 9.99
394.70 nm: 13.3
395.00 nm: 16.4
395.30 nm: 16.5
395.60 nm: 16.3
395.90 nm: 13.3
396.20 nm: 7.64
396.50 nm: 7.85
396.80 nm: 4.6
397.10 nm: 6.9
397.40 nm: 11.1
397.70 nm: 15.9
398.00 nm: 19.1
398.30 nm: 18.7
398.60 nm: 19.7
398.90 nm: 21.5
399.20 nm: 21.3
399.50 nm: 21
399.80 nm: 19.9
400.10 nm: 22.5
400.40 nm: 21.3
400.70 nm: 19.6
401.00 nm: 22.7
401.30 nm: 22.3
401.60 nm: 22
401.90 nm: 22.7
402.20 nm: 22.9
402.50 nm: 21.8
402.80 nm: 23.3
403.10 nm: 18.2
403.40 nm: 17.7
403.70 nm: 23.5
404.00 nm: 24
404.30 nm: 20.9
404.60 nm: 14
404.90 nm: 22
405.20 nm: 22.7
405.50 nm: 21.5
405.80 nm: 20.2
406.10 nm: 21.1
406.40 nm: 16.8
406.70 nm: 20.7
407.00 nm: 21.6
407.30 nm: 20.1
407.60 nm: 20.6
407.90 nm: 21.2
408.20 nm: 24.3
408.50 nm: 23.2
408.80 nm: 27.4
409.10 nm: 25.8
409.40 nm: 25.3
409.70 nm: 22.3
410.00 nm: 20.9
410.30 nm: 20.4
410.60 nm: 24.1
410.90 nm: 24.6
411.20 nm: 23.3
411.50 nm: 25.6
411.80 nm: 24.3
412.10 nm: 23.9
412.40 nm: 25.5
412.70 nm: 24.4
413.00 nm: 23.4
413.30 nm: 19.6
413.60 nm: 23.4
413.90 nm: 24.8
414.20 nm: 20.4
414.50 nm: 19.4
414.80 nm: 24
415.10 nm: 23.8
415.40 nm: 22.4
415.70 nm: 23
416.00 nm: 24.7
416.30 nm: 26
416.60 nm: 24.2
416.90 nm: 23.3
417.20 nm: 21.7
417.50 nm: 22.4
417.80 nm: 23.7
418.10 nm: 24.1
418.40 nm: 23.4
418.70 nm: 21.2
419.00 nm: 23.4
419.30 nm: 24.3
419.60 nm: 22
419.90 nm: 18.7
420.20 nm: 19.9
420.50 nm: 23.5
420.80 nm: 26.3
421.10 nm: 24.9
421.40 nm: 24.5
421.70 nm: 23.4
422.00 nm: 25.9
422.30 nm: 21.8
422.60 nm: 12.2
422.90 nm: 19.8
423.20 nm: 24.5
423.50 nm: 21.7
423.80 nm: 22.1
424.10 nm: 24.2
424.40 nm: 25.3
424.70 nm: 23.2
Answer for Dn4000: 2.06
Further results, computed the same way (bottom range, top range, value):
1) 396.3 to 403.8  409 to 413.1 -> 1.35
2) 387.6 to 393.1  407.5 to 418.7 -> 2.08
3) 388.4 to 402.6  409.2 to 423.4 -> 1.71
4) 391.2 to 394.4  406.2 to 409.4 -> 2.43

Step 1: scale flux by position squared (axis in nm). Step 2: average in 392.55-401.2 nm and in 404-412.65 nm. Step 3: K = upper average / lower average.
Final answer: 1.66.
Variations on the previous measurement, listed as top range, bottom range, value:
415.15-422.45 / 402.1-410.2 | 1.14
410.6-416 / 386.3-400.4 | 1.95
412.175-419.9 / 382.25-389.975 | 2.59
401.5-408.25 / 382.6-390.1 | 2.19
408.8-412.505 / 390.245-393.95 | 2.41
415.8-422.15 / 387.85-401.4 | 1.88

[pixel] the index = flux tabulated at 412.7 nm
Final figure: 24.4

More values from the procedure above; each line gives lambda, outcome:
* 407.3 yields 20.1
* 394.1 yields 10.4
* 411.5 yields 25.6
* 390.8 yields 15.1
